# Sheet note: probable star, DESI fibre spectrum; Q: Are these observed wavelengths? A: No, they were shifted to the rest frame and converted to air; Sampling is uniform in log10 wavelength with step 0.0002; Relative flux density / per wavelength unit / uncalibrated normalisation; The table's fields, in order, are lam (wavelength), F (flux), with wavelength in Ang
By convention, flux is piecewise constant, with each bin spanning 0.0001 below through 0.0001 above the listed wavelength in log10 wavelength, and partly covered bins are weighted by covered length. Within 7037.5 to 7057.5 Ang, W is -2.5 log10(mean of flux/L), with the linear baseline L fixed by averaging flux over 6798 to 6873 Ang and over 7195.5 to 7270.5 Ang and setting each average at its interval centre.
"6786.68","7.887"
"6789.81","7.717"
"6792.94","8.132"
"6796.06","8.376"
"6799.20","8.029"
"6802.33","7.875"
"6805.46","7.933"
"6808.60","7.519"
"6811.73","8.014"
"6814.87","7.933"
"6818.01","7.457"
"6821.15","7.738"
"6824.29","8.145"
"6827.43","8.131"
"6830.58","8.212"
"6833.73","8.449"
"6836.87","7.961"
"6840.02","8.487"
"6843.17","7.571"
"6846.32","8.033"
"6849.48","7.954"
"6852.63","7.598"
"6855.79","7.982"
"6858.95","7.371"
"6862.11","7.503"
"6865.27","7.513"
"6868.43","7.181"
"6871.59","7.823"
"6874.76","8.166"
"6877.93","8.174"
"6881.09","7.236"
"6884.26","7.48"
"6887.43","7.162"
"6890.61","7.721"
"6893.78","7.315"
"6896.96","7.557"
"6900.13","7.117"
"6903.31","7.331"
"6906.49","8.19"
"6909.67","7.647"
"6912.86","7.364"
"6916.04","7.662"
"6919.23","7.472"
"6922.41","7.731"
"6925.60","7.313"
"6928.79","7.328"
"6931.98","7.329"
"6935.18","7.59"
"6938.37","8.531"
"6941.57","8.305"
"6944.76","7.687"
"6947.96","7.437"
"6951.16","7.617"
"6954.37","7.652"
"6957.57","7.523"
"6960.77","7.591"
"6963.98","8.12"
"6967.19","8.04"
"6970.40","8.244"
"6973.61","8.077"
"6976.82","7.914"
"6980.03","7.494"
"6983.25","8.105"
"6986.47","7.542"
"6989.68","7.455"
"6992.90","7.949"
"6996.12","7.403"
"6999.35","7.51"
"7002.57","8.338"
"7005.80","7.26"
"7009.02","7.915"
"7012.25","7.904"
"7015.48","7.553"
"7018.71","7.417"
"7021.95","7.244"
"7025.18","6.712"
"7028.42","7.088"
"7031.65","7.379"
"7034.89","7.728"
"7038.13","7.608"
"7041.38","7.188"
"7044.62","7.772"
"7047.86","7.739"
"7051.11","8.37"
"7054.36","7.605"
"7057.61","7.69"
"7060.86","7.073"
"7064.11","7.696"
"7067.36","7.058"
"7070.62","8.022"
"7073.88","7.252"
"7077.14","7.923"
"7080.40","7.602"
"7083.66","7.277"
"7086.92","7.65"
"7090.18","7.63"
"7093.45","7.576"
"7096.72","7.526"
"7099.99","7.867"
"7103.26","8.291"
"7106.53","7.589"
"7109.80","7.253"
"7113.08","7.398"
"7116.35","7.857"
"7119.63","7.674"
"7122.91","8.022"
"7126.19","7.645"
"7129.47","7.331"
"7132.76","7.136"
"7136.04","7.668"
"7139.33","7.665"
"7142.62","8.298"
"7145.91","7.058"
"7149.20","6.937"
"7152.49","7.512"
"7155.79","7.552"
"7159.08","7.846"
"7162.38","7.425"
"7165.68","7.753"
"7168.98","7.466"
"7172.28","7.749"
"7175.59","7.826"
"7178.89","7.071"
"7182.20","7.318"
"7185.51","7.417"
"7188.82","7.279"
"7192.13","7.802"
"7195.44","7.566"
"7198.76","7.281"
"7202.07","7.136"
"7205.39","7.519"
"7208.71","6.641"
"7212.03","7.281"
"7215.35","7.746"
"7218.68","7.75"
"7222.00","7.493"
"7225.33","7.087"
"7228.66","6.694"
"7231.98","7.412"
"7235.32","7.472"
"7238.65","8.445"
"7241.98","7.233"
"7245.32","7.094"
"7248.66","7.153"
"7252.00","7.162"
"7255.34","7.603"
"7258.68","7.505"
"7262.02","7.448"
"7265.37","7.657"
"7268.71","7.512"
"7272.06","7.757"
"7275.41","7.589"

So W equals -0.02 mag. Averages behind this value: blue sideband 7.85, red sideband 7.38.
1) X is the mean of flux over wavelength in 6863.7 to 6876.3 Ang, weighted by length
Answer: 7.67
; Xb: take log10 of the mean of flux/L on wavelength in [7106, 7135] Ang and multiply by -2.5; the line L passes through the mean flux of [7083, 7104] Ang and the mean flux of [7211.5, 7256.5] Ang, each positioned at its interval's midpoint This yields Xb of 0.01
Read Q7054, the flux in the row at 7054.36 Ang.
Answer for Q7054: 7.605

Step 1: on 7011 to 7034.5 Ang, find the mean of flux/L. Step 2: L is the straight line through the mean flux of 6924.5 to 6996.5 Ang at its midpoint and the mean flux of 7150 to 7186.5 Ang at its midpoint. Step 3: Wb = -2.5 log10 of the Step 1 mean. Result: 0.05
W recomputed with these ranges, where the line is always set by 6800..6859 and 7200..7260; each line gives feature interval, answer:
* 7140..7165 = -0.01 mag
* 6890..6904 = 0.06 mag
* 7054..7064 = 0.02 mag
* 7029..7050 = 0.01 mag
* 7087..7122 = -0.02 mag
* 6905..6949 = 0.01 mag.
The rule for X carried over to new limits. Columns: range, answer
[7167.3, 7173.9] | 7.61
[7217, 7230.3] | 7.25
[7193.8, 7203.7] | 7.33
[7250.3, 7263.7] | 7.43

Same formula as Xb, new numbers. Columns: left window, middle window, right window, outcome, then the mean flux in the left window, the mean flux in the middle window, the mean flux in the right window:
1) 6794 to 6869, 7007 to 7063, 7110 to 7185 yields 0.02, 7.88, 7.53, 7.55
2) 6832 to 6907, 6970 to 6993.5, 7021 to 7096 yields -0.03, 7.7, 7.82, 7.52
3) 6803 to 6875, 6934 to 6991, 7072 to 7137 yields -0.01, 7.85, 7.83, 7.61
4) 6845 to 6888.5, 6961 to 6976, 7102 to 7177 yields -0.06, 7.66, 8.06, 7.6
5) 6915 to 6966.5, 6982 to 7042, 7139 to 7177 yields 0.02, 7.69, 7.54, 7.59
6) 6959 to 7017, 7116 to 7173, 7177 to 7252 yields -0.01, 7.8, 7.58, 7.36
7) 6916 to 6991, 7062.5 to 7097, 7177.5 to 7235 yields 0.00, 7.74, 7.57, 7.33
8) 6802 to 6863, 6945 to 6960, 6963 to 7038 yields 0.02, 7.9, 7.57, 7.66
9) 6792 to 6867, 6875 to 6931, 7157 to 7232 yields 0.04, 7.91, 7.53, 7.42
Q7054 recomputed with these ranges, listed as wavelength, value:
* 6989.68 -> 7.455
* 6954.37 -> 7.652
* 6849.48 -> 7.954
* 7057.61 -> 7.69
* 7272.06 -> 7.757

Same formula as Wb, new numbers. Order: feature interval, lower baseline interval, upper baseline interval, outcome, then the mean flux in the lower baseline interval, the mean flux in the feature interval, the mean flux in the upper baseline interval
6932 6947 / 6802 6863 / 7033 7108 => -0.02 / 7.9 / 7.93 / 7.64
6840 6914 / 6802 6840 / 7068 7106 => 0.04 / 7.97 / 7.63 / 7.67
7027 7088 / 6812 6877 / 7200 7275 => 0.01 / 7.87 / 7.57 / 7.4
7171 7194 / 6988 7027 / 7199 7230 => -0.03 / 7.55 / 7.49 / 7.27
